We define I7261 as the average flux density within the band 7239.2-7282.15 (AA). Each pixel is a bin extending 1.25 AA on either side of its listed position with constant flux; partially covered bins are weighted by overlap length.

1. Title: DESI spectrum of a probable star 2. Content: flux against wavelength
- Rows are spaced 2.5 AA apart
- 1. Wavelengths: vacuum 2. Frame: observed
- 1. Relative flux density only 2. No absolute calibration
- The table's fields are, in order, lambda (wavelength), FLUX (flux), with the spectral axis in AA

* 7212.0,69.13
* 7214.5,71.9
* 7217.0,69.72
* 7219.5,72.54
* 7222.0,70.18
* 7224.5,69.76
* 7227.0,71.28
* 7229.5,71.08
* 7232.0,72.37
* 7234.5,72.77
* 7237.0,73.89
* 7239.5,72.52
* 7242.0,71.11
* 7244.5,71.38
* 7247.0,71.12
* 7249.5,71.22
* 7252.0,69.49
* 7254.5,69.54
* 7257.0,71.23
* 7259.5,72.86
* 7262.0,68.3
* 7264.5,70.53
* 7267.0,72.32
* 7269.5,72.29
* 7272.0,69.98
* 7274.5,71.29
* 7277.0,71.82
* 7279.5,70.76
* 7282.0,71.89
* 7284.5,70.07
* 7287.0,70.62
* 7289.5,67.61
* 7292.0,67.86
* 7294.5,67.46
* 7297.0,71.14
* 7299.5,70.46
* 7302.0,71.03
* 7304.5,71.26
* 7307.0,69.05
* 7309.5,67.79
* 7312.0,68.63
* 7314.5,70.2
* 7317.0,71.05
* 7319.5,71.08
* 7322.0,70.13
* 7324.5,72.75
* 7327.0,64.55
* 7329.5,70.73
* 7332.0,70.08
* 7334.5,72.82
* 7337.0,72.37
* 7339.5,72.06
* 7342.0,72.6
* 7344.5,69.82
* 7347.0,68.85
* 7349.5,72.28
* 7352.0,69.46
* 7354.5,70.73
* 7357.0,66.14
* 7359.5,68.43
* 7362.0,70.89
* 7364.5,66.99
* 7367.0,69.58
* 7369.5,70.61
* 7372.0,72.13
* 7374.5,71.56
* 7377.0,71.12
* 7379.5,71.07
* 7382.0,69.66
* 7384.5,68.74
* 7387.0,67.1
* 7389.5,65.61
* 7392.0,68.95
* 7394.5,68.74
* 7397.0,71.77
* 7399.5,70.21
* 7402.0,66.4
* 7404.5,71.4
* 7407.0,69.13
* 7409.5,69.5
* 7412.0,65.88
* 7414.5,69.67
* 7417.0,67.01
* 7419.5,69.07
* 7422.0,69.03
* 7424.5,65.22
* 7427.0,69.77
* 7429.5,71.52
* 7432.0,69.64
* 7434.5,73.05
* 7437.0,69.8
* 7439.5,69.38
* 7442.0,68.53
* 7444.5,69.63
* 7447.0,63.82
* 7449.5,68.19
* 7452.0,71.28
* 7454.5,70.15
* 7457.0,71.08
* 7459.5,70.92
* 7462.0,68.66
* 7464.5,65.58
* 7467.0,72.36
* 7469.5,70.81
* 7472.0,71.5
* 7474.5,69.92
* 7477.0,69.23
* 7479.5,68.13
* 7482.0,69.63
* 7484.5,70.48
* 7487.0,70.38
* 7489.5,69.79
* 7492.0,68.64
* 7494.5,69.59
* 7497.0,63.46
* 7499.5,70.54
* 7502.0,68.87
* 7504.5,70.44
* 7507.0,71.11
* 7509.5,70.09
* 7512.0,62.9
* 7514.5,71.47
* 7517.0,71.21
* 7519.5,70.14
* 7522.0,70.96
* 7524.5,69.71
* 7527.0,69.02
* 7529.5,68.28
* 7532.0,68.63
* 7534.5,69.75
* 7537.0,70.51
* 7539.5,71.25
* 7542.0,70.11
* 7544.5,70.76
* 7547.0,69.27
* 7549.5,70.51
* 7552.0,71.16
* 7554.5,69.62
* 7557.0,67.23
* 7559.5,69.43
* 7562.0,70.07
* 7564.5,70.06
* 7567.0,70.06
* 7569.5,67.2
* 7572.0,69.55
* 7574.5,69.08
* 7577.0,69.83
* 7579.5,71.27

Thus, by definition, 71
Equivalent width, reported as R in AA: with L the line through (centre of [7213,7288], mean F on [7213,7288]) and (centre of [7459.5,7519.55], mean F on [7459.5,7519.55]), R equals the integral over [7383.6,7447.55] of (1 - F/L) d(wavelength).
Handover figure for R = 1.0 AA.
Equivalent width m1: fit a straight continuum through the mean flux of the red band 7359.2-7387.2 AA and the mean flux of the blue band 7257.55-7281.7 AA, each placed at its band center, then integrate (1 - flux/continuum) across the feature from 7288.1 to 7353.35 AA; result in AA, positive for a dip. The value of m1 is 0.4 AA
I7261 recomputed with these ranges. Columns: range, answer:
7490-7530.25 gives 69.2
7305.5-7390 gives 69.9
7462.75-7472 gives 69.8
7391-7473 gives 69.3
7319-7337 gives 70.4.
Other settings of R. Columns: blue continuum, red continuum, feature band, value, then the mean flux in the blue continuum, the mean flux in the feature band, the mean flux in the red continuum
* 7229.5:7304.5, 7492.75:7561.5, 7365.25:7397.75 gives 0.3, 70.9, 69.7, 69.5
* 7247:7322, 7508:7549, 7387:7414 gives 0.5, 70.3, 68.7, 69.7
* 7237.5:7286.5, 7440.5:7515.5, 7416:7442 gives 0.1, 71.1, 69.3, 69.2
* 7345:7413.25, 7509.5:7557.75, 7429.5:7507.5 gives 0.0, 69.4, 69.5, 69.6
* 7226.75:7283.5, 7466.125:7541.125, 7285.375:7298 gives 0.4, 71.3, 68.9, 69.6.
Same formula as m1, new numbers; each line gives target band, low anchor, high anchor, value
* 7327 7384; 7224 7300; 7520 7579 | 0.1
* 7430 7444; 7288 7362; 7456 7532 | -0.1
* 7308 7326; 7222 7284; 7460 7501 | 0.1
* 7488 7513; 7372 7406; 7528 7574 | 0.3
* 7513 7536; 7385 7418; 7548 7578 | -0.2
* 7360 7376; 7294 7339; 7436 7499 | -0.1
